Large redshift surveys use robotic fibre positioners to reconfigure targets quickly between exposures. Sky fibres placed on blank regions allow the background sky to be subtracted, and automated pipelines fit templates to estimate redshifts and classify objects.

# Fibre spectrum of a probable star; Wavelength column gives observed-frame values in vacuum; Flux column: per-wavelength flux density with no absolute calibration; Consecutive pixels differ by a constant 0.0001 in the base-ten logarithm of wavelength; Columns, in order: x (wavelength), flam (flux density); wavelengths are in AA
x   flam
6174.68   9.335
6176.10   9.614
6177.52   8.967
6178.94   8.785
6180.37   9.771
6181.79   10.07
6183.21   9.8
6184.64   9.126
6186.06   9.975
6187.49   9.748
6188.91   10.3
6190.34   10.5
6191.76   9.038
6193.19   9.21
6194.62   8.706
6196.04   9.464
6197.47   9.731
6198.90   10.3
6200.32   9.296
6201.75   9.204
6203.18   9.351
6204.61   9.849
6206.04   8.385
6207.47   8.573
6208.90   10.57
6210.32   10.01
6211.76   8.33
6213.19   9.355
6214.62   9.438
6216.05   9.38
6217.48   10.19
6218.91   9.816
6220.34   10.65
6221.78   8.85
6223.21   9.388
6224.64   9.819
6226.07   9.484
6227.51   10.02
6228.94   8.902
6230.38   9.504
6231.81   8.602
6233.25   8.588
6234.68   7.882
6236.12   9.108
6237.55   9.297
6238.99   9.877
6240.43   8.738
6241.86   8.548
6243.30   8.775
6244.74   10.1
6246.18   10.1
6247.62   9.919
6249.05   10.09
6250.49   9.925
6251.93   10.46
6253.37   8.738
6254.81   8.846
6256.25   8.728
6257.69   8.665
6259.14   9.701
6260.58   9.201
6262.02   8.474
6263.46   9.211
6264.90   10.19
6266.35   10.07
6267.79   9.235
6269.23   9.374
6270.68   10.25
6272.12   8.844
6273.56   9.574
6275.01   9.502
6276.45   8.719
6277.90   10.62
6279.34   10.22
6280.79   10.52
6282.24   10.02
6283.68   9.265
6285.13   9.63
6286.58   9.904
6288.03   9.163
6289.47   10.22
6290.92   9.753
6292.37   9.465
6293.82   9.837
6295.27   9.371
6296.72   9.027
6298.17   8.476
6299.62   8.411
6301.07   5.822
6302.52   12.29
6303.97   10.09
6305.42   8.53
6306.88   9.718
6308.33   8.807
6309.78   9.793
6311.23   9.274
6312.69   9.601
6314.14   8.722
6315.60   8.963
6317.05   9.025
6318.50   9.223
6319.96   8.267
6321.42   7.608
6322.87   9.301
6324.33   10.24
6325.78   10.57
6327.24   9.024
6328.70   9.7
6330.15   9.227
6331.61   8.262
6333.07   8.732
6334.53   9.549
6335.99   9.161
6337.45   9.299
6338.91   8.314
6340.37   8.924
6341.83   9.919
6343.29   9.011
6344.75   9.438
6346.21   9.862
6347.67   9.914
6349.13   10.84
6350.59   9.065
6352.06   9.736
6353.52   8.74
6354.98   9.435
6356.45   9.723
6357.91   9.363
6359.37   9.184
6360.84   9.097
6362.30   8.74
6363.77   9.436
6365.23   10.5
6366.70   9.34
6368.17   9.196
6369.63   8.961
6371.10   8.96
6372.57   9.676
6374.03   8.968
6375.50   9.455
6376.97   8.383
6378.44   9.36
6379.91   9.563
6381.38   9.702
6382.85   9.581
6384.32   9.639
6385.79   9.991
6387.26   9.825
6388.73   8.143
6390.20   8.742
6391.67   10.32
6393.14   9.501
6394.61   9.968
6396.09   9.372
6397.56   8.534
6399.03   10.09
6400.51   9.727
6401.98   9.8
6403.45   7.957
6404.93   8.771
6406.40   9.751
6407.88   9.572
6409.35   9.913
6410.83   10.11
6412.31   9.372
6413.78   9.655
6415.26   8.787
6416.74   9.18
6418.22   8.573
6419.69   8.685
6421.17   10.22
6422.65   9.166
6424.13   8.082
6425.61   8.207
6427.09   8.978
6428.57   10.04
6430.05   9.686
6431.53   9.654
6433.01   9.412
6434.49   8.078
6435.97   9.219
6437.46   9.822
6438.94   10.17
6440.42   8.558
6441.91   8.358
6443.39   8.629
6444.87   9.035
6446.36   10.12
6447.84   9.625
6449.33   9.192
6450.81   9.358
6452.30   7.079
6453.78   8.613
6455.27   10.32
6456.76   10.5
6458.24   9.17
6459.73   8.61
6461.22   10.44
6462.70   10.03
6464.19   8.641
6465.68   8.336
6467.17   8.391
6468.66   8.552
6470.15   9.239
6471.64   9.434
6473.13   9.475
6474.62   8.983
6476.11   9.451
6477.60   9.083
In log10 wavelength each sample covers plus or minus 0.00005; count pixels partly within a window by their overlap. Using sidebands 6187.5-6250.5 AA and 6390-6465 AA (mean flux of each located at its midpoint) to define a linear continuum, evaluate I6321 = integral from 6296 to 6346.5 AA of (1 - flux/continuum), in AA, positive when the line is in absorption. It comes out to 1.2 AA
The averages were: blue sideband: 9.43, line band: 9.14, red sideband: 9.29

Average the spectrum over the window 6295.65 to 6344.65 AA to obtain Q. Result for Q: 9.12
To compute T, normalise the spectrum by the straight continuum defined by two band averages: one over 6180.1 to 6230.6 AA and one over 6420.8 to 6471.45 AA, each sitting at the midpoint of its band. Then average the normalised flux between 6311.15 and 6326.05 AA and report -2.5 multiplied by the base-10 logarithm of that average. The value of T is 0.03 mag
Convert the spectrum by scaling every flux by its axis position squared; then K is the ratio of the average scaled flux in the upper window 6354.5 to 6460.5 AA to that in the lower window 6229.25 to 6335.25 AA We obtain 1.0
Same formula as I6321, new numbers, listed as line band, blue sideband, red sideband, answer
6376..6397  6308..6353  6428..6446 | -0.40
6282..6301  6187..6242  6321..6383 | 0.15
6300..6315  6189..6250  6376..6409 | 0.25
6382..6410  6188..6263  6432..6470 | -0.71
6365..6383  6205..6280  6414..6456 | -0.23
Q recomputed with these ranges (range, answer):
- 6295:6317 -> 9.12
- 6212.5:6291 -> 9.48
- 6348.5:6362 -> 9.43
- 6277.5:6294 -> 9.87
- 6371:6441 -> 9.32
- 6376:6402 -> 9.45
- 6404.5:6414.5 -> 9.62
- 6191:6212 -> 9.36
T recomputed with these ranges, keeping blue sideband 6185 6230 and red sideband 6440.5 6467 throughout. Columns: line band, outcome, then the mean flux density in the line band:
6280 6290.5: -0.05 mag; 9.82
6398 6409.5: -0.02 mag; 9.4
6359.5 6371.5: 0.00 mag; 9.28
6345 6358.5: -0.04 mag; 9.63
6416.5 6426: 0.04 mag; 8.88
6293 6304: 0.03 mag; 9.11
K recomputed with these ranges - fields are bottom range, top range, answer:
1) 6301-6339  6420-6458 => 1.04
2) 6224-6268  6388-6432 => 1.05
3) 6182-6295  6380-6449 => 1.04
